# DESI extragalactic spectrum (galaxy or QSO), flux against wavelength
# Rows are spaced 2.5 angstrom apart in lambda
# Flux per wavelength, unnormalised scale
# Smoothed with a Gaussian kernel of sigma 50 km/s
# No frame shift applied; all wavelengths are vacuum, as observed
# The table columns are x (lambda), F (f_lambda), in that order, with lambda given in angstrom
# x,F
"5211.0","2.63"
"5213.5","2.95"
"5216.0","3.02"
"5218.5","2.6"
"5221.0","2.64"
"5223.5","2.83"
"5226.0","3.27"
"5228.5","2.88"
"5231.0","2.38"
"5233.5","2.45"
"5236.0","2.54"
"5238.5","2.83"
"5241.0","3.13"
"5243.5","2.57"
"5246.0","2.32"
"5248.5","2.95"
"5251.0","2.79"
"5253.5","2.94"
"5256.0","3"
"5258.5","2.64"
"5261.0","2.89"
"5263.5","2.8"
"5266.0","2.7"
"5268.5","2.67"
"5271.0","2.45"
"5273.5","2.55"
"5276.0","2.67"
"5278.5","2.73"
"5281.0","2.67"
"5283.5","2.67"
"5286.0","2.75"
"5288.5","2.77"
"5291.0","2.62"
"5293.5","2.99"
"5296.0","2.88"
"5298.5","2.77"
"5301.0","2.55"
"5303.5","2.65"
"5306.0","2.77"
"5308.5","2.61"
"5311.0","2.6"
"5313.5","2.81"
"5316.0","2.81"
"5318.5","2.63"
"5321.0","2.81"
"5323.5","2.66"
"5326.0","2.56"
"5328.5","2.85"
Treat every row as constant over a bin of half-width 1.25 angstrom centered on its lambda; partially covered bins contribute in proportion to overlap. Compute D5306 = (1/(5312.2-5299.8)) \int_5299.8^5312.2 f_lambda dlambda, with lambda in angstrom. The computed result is 2.64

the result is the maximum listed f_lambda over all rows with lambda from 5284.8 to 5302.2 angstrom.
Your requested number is 2.99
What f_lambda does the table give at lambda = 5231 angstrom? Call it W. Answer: 2.38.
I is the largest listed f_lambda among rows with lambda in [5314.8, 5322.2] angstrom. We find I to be 2.81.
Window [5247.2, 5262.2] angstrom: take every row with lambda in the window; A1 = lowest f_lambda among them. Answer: 2.64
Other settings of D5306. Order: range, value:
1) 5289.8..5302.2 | 2.76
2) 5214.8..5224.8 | 2.77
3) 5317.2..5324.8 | 2.7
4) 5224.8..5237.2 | 2.7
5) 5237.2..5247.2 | 2.71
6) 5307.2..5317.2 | 2.71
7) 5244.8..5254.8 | 2.75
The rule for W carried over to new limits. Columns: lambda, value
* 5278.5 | 2.73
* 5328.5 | 2.85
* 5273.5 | 2.55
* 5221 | 2.64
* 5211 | 2.63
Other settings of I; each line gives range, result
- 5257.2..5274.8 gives 2.89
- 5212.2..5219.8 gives 3.02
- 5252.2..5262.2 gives 3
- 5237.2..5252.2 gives 3.13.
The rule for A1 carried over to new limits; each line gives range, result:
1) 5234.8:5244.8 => 2.54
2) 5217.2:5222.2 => 2.6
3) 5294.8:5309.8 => 2.55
